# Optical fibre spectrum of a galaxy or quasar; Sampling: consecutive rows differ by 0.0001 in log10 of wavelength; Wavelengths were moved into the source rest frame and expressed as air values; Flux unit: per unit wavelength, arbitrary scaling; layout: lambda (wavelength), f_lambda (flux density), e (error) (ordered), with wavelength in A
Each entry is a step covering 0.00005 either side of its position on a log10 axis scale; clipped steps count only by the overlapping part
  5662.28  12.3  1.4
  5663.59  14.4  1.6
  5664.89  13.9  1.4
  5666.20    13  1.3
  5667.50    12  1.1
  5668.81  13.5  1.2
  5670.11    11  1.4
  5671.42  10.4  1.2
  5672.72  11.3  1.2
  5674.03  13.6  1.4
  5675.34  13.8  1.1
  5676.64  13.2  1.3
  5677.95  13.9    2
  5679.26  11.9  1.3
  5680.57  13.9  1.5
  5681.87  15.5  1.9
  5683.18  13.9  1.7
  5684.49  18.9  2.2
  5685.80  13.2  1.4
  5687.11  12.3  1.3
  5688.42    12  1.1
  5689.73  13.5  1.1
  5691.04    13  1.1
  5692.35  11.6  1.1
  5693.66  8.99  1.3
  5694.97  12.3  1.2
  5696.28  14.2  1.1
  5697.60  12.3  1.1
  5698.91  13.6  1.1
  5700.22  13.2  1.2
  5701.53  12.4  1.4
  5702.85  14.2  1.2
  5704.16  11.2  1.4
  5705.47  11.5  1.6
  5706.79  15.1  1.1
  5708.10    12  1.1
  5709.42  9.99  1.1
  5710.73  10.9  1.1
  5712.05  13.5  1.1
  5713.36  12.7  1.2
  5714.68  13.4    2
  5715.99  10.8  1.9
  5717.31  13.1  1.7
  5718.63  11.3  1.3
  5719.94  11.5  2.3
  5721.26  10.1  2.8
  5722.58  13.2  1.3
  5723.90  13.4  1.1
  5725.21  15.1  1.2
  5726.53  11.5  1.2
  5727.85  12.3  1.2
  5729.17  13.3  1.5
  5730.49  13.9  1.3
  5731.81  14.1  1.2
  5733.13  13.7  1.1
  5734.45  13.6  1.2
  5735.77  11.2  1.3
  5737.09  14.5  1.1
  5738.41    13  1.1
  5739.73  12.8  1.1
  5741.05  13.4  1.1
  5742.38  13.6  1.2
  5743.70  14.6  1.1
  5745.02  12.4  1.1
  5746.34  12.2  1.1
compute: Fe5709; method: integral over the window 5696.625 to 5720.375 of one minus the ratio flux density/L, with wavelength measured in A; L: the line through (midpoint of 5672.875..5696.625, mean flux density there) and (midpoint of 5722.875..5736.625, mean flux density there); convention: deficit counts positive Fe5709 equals 1.5 A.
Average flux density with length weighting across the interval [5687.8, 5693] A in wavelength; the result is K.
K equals 12.5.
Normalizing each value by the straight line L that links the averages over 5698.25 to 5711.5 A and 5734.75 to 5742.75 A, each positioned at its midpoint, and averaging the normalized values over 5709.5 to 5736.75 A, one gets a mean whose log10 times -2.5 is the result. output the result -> 0.02 mag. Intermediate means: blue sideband 12.4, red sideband 13.1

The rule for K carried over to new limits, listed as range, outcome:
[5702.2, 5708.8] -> 12.8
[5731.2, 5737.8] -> 13.4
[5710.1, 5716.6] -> 12.3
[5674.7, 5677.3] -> 13.5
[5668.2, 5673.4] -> 11.6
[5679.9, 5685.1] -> 15.5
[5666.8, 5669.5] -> 12.8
